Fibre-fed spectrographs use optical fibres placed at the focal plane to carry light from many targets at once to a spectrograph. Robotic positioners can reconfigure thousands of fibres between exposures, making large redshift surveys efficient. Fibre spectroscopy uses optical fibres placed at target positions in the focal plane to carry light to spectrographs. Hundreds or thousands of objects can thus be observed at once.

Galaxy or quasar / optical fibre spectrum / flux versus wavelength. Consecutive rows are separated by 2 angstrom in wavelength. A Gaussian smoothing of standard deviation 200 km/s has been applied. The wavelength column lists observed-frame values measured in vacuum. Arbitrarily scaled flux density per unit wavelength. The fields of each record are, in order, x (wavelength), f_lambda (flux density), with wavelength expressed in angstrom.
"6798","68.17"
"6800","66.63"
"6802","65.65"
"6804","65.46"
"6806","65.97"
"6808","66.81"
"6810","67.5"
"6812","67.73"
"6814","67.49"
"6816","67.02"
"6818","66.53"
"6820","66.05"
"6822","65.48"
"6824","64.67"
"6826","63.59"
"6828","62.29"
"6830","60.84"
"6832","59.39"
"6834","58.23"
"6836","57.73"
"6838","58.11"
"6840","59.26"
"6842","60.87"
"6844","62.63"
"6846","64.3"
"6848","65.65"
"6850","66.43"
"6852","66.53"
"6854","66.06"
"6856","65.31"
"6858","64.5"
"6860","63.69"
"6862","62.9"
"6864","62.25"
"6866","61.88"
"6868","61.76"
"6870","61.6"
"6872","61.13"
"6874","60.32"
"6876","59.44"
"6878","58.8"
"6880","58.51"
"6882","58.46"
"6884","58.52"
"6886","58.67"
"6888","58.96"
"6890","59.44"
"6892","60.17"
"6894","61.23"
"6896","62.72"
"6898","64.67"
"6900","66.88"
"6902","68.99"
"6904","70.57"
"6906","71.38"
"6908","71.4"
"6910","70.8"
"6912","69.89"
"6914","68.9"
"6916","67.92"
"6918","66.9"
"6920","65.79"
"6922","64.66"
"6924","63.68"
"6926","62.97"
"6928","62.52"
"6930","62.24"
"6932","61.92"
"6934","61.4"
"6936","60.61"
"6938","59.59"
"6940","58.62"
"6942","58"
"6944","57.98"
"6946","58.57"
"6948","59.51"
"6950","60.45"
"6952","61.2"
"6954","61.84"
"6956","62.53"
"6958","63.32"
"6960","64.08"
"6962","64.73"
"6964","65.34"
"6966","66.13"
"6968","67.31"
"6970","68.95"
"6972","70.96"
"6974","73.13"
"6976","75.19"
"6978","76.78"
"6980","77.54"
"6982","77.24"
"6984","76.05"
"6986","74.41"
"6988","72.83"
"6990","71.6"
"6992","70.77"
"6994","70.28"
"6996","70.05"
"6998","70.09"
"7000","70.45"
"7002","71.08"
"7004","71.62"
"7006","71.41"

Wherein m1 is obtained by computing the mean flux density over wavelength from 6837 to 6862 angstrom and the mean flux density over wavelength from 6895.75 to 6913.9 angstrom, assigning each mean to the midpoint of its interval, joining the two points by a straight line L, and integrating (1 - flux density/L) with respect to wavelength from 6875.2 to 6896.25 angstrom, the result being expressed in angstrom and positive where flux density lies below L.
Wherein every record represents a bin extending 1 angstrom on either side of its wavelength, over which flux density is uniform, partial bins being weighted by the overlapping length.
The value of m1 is 2.4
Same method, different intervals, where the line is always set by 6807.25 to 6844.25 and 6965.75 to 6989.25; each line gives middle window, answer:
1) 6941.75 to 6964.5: 3.23 angstrom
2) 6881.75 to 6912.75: 1.53 angstrom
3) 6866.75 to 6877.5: 0.90 angstrom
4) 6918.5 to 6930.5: 1.02 angstrom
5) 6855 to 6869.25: 0.54 angstrom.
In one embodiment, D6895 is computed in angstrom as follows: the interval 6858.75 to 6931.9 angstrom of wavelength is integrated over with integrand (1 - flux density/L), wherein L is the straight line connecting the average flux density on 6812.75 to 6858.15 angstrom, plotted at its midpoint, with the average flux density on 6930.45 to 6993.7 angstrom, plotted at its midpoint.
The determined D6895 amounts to 1.41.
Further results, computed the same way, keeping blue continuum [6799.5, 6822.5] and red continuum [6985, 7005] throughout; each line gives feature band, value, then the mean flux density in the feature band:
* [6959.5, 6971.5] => 0.71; 66.4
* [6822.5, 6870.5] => 3.49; 62.6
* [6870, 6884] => 1.79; 59.5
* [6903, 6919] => -0.13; 69.7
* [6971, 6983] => -0.73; 75.1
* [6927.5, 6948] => 2.87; 60.1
